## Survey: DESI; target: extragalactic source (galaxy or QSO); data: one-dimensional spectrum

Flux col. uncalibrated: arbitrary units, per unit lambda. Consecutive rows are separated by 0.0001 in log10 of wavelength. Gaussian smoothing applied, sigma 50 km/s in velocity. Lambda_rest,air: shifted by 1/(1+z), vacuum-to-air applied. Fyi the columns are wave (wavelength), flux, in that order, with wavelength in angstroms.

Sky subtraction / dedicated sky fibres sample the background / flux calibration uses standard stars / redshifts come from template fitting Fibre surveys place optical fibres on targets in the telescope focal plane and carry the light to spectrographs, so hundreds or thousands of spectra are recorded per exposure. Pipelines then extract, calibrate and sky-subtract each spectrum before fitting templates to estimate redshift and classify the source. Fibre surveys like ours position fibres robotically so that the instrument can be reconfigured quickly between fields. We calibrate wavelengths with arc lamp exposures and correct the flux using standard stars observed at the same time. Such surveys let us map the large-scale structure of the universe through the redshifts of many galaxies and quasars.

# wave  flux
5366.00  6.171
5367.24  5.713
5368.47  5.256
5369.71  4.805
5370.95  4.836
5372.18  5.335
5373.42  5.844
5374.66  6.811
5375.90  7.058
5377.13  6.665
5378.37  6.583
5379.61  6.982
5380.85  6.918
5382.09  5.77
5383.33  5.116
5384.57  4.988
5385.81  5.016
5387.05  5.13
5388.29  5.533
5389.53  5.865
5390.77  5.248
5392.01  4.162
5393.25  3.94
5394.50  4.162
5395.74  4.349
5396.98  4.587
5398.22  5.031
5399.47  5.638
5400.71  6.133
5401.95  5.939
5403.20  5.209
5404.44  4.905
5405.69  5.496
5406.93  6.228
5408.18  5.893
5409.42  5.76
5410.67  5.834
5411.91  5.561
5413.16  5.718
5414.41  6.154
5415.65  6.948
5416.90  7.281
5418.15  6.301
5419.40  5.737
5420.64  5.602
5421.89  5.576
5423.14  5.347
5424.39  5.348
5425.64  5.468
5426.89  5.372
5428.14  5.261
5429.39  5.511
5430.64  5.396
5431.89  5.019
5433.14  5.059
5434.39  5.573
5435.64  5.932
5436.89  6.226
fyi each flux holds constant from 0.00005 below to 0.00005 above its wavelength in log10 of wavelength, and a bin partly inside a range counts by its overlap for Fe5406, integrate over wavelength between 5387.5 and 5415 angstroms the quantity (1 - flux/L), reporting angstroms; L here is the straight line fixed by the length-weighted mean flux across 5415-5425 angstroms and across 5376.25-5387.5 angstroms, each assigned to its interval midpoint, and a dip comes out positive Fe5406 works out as 3.0 angstroms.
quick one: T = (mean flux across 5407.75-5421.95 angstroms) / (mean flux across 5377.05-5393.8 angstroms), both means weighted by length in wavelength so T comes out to 1.09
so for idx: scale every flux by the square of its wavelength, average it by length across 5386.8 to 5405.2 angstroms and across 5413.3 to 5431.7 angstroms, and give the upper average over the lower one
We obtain 1.16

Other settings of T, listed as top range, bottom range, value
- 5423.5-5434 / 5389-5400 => 1.12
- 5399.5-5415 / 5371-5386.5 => 0.95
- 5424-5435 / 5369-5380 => 0.88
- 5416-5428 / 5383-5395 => 1.18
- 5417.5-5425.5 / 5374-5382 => 0.84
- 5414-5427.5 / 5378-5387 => 1.01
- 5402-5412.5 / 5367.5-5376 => 1.00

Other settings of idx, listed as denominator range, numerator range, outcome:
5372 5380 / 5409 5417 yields 0.95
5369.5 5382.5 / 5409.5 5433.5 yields 0.94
